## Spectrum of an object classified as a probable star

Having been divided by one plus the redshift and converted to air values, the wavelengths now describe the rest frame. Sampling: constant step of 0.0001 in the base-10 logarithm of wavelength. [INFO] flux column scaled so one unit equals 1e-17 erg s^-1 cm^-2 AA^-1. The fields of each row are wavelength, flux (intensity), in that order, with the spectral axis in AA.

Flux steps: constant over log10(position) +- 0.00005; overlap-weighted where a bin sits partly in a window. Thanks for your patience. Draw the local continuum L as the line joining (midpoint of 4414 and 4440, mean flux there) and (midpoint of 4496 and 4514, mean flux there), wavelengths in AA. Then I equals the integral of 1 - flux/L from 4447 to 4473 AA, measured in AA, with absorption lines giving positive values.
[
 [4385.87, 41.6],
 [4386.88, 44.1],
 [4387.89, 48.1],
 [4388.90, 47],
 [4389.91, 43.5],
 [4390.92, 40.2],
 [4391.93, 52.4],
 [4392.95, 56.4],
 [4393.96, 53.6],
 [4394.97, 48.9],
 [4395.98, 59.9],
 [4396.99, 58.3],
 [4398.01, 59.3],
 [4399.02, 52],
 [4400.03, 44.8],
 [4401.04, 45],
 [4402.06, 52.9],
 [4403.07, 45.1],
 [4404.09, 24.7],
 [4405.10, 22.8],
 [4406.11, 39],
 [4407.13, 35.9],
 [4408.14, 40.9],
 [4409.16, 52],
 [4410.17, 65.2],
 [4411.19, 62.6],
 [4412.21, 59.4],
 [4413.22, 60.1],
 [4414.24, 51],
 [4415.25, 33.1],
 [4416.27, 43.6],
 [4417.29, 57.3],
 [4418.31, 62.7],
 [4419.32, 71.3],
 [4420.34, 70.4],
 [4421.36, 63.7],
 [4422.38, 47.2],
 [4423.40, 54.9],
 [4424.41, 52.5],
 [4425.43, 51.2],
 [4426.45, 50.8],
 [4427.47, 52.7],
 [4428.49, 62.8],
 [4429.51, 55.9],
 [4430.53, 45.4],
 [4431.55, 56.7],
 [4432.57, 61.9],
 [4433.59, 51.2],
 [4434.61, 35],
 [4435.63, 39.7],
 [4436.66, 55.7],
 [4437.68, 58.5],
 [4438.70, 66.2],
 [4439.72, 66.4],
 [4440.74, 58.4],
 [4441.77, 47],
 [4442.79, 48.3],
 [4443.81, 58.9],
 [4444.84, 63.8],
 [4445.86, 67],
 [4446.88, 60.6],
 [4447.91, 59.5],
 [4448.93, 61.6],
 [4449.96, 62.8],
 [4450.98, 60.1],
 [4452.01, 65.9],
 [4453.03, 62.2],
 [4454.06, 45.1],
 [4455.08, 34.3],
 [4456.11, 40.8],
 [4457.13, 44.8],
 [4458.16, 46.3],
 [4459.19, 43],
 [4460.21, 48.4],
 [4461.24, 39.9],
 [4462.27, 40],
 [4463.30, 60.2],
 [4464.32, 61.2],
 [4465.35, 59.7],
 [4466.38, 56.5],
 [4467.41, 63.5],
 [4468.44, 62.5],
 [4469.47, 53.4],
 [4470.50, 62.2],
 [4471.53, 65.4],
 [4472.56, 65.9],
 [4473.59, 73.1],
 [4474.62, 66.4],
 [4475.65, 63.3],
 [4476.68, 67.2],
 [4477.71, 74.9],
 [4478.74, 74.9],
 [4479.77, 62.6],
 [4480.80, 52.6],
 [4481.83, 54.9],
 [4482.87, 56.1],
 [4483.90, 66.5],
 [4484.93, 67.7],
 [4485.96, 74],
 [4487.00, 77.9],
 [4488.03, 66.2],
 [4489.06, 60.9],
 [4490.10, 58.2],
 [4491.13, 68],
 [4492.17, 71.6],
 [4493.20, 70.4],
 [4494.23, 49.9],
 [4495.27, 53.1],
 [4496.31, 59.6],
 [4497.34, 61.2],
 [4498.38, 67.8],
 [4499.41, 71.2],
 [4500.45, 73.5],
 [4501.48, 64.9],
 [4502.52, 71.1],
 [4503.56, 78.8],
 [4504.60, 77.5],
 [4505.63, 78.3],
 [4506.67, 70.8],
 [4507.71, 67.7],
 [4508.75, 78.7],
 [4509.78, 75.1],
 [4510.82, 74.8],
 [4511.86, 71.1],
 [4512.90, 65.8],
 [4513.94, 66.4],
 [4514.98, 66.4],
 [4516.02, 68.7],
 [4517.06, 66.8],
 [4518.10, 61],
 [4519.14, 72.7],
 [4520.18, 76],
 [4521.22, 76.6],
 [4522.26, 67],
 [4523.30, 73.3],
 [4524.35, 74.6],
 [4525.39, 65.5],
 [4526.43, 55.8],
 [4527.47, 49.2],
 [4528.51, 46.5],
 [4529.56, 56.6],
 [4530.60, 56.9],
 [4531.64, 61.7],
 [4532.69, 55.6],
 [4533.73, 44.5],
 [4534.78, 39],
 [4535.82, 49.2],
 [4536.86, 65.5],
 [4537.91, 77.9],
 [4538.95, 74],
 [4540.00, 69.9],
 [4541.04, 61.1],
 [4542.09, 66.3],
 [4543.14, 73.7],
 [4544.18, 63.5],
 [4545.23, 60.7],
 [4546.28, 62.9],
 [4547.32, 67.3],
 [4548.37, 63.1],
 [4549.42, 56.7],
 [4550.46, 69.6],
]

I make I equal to 2.88 AA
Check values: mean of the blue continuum 54.5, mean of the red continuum 71.1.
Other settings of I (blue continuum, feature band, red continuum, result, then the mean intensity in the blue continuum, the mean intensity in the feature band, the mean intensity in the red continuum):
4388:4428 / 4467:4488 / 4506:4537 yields -2.3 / 50.9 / 65.3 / 64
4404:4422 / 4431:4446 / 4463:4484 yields 0.3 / 51.5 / 55.3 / 63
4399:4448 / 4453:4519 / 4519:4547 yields -4.9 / 52.7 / 62.9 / 62.7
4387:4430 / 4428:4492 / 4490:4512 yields 2.9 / 51.2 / 58.3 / 69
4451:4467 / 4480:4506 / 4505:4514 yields -0.3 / 50.3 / 66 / 72.5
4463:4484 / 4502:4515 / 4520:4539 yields -2.3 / 63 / 72.7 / 60.8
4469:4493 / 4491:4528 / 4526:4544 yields -3.7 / 65.5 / 68.4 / 59.1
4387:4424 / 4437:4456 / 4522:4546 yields -1.3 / 50.6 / 57.8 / 61.2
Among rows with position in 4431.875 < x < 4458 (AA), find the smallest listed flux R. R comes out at 34.3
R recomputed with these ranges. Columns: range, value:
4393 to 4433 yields 22.8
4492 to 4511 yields 49.9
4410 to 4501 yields 33.1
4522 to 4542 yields 39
